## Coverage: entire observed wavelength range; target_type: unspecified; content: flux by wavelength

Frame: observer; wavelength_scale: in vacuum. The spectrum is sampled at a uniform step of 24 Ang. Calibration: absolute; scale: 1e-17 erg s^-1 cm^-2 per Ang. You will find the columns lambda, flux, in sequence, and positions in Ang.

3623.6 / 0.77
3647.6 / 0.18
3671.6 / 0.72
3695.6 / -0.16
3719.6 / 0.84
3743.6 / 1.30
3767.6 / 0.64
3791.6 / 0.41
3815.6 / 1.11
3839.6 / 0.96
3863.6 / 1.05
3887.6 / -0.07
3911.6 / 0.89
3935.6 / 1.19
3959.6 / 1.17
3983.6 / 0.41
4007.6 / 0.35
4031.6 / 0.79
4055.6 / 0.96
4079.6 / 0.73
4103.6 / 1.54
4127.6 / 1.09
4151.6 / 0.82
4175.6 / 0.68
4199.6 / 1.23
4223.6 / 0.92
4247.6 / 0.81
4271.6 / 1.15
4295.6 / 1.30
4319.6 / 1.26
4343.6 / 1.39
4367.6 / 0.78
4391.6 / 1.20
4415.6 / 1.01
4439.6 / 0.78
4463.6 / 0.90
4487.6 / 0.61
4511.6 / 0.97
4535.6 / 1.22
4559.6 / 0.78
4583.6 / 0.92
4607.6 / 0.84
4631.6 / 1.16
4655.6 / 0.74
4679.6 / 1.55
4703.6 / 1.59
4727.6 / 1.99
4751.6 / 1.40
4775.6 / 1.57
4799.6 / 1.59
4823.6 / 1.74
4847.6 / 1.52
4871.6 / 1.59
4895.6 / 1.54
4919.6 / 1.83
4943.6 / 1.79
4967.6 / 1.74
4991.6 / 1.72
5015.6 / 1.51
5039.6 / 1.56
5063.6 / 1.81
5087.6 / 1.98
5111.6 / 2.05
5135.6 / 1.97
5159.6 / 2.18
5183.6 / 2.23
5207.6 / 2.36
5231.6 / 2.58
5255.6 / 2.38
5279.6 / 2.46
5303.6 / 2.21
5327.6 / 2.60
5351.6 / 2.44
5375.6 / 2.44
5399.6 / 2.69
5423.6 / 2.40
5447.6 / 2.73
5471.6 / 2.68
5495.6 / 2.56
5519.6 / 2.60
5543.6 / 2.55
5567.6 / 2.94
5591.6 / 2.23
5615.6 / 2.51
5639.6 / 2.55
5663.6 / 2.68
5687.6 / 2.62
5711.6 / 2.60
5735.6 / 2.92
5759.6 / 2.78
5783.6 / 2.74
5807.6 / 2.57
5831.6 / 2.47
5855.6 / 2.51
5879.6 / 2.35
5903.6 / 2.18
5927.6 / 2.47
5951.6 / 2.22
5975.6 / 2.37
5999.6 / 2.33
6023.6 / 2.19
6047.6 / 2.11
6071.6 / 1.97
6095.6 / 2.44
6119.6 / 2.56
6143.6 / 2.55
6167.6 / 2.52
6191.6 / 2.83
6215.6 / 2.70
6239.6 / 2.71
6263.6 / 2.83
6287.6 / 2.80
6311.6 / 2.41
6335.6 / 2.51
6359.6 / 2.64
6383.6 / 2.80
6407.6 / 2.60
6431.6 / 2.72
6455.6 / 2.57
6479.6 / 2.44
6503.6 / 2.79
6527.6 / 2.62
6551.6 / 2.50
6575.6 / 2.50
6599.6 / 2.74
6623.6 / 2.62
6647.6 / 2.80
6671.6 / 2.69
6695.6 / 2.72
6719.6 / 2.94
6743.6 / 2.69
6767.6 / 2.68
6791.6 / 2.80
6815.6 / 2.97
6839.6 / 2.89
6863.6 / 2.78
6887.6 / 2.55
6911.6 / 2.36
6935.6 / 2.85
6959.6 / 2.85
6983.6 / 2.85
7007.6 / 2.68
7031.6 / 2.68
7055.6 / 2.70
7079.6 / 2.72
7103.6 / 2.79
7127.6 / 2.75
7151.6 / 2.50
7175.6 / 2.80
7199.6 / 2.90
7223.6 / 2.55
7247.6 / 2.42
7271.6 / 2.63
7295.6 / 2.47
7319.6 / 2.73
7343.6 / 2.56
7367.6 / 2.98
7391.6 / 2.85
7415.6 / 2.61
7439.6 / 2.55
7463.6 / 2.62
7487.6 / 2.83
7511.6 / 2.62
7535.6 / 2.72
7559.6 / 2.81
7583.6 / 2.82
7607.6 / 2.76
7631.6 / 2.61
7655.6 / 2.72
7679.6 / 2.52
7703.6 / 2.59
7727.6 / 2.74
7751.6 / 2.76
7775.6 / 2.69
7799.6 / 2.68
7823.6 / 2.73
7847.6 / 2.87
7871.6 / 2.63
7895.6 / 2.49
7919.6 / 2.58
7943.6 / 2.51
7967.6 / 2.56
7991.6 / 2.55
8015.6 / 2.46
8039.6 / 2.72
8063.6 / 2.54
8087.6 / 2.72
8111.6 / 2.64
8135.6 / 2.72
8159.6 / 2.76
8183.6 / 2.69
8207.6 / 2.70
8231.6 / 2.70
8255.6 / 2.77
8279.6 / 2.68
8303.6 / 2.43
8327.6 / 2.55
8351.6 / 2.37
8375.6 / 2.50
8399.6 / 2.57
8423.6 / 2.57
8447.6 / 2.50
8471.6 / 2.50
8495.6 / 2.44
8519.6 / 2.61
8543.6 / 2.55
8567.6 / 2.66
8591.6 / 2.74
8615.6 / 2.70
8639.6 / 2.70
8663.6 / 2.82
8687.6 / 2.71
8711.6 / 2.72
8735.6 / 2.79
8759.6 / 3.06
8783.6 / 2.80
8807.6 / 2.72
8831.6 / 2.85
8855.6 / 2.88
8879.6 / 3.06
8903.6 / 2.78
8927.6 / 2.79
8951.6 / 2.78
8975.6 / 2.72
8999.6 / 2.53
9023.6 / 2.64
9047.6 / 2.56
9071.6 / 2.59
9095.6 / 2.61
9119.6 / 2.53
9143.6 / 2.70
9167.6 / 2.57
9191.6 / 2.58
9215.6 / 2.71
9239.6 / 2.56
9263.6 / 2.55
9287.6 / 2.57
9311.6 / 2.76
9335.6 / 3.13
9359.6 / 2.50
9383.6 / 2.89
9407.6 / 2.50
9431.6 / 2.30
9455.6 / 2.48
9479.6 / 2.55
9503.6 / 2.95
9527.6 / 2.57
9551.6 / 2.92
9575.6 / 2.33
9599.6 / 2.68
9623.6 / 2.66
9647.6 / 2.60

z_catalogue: 0.171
